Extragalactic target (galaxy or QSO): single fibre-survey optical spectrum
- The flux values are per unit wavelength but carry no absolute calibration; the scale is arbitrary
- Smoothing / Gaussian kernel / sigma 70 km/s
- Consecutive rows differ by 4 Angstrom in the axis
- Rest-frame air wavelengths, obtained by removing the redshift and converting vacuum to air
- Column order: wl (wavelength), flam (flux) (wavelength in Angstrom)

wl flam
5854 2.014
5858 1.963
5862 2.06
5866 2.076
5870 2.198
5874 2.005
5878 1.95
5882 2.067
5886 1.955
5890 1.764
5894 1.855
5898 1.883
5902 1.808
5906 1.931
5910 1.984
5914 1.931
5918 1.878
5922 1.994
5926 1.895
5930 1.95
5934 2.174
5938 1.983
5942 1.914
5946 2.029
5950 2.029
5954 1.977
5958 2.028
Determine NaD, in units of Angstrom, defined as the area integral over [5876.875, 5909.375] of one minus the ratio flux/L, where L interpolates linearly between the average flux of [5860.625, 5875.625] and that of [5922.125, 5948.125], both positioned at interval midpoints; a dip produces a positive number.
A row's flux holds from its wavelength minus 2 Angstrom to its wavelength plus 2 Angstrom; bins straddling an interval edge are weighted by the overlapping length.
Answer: 2.3 Angstrom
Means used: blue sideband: 2.09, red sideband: 1.99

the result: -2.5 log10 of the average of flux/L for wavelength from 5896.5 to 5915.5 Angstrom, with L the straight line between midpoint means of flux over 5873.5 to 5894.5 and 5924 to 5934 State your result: 0.03 mag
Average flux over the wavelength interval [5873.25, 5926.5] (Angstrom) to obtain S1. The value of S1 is 1.92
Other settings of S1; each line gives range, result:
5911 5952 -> 1.98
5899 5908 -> 1.87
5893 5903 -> 1.85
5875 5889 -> 1.98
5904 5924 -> 1.94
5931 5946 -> 2.02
